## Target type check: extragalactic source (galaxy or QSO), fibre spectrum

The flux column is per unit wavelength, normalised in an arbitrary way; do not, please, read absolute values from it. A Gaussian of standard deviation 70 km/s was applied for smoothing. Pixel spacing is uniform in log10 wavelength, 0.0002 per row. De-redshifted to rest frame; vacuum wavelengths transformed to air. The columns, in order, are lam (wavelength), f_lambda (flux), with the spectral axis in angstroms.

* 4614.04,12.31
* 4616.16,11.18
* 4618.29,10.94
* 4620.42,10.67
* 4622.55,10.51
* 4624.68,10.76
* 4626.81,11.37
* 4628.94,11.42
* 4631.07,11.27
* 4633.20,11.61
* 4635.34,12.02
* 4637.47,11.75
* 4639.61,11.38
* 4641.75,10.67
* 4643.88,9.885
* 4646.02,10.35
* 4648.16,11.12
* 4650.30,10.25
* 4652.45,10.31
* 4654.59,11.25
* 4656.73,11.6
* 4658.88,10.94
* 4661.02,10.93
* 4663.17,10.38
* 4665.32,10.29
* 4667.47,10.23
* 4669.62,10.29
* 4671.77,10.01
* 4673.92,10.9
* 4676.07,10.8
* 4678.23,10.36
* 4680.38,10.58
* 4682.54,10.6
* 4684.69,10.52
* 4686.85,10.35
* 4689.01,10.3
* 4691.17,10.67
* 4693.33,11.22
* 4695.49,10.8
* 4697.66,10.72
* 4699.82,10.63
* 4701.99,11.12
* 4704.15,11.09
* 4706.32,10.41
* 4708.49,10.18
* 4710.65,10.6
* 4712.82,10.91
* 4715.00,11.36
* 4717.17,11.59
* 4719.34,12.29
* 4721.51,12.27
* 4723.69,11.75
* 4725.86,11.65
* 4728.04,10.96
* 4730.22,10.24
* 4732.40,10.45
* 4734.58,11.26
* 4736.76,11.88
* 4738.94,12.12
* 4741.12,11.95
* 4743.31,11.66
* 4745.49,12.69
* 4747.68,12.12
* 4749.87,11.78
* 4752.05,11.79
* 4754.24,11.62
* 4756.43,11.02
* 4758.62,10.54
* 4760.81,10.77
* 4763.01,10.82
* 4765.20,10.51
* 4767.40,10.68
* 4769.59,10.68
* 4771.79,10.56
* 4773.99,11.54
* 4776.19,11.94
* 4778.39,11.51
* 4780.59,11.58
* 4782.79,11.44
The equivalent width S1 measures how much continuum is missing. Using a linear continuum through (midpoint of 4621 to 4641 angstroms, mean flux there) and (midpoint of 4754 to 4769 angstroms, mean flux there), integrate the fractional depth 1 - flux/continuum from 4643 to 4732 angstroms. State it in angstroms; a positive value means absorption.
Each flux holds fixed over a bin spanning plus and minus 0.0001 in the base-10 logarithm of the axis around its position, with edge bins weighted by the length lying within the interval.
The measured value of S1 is 2.34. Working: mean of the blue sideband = 11.3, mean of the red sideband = 10.8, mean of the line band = 10.8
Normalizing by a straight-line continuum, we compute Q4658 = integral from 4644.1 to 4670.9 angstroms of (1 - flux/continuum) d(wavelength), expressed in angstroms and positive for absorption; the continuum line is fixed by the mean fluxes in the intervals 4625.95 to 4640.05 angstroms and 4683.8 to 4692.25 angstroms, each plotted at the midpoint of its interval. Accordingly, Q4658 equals 1.05 angstroms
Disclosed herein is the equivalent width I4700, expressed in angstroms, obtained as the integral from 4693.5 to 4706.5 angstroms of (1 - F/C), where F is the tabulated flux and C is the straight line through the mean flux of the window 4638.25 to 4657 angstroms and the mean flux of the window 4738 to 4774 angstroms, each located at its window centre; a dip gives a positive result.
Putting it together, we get 0.2 angstroms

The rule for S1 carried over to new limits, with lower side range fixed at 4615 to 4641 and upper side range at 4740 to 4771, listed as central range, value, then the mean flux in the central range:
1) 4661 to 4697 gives 2.4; 10.5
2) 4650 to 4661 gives 0.3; 10.9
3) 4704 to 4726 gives 0.0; 11.3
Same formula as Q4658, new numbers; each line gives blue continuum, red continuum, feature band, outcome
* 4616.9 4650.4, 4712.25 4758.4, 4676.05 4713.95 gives 2.3 angstroms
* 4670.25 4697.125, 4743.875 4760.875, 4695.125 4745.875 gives -0.6 angstroms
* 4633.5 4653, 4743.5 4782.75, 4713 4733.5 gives -0.4 angstroms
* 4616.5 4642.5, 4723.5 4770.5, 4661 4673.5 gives 1.0 angstroms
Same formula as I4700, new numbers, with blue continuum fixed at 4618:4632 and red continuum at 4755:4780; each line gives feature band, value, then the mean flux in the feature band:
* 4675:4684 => 0.3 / 10.6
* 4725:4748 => -1.1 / 11.5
